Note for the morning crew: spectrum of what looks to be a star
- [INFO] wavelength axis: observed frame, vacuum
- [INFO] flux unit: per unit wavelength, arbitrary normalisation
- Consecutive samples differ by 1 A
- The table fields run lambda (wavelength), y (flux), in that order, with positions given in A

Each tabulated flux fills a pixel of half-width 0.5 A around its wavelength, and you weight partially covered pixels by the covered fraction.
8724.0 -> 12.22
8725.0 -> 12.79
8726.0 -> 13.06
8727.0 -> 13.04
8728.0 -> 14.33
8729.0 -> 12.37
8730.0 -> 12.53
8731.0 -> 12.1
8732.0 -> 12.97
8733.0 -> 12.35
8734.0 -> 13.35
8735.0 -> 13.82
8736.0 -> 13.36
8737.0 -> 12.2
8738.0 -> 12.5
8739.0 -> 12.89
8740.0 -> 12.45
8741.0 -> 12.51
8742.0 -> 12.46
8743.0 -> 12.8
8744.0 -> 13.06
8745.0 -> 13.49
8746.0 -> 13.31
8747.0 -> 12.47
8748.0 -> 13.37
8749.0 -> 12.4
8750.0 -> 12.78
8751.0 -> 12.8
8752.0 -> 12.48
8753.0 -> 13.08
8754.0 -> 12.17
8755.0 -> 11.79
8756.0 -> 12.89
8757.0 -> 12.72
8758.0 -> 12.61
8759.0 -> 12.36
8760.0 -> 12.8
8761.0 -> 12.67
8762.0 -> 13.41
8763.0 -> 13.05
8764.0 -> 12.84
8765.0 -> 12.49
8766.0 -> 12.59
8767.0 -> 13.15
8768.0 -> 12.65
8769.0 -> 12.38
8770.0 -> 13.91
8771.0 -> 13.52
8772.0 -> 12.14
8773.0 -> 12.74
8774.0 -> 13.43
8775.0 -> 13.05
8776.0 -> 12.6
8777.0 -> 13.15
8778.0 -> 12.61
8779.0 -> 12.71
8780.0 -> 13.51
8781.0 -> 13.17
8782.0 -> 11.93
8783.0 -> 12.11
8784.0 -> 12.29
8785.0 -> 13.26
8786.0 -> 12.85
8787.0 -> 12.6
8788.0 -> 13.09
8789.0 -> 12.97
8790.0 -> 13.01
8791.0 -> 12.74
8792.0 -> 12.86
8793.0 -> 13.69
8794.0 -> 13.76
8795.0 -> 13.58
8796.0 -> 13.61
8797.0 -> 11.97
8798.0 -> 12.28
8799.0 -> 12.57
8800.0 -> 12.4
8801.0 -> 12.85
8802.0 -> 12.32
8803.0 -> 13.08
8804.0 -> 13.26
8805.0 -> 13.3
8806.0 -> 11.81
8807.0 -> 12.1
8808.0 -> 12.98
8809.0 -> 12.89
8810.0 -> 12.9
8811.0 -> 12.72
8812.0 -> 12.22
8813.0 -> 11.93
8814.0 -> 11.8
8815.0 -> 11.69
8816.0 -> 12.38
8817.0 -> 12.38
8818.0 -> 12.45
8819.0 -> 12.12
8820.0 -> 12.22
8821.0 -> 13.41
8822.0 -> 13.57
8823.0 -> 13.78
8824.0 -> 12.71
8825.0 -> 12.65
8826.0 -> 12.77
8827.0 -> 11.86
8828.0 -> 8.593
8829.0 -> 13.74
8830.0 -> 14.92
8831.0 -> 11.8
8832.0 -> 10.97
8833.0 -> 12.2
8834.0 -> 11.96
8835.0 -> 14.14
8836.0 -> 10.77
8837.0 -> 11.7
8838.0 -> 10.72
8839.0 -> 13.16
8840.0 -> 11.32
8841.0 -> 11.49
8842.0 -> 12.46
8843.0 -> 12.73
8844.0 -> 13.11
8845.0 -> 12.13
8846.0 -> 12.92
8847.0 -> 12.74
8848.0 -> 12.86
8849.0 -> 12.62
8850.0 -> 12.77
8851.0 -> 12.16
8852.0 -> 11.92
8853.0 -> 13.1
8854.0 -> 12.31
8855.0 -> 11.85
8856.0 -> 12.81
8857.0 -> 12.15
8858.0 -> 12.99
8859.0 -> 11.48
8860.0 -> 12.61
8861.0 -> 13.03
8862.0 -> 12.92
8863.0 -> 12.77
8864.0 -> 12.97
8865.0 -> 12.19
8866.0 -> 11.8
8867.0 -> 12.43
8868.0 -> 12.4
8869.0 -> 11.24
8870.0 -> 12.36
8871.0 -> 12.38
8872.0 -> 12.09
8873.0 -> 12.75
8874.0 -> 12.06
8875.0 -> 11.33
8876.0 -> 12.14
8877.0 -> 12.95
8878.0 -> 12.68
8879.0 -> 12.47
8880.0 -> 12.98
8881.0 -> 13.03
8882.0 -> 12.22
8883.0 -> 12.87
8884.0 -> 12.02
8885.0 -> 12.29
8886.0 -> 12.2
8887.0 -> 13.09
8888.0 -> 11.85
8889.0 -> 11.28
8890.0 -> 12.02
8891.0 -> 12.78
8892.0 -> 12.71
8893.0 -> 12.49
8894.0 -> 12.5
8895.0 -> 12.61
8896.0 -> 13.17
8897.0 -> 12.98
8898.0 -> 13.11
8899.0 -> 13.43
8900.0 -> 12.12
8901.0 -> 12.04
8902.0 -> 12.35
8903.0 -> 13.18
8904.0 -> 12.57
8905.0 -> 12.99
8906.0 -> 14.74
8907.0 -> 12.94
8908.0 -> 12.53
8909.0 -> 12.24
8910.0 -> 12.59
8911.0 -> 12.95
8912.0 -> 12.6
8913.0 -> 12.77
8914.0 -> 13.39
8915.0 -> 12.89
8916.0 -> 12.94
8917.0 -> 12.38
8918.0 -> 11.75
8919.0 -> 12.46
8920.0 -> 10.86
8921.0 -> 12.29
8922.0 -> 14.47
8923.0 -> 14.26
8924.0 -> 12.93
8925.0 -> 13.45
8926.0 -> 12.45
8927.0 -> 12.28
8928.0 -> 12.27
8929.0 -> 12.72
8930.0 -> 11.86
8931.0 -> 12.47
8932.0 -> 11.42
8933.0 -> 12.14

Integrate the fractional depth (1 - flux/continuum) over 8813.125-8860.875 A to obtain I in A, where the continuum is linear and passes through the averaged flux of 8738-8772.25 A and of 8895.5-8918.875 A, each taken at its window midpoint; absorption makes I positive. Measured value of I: 1.6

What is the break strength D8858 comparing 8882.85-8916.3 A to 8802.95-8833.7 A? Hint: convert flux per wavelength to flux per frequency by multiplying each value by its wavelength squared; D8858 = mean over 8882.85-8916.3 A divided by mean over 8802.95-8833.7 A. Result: 1.04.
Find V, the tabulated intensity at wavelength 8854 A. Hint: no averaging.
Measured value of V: 12.31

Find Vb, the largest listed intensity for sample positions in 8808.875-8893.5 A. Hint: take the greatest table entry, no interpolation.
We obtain 14.92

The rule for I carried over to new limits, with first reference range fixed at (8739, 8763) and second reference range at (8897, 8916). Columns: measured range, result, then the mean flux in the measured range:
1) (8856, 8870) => 0.47 A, 12.4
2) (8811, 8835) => 0.75 A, 12.4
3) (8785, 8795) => -0.25 A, 13.1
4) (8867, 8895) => 1.08 A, 12.3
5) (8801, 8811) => 0.03 A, 12.7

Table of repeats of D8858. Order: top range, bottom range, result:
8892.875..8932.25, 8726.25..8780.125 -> 1.03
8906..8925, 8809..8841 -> 1.06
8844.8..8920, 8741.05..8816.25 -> 1.00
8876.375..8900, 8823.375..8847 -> 1.04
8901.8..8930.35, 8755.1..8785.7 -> 1.03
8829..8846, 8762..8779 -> 0.97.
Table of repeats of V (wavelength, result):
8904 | 12.57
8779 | 12.71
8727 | 13.04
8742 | 12.46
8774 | 13.43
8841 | 11.49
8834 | 11.96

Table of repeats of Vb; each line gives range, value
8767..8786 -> 13.91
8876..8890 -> 13.09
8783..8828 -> 13.78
